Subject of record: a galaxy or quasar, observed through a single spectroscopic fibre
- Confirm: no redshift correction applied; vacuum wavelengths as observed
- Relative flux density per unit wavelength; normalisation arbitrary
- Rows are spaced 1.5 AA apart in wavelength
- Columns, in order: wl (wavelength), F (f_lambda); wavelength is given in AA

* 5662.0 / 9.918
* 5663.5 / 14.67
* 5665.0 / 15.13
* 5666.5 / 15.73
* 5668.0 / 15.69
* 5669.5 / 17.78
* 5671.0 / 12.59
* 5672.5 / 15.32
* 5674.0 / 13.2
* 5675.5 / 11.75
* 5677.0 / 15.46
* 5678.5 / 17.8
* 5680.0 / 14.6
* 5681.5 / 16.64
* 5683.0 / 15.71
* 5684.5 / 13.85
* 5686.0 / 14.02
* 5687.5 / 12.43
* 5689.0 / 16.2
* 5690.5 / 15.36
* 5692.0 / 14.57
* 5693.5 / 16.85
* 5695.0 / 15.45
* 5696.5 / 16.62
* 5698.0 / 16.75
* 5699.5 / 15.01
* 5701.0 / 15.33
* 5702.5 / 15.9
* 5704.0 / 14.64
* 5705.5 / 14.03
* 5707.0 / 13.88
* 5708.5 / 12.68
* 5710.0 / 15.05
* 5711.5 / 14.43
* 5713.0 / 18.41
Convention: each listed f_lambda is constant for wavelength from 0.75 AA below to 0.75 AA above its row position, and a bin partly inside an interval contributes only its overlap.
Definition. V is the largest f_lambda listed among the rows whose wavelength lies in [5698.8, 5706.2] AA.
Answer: 15.9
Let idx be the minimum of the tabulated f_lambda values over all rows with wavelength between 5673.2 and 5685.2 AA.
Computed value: 11.75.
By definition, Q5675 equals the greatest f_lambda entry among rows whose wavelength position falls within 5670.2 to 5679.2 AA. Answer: 17.8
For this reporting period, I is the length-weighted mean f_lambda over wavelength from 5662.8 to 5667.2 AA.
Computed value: 15.2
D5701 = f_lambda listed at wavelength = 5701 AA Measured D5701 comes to 15.33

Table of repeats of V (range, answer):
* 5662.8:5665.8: 15.13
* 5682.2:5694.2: 16.85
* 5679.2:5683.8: 16.64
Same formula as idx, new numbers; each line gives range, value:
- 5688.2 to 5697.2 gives 14.57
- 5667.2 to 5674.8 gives 12.59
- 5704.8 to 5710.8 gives 12.68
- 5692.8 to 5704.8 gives 14.64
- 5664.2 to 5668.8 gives 15.13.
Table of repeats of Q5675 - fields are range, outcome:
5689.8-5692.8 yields 15.36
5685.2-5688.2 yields 14.02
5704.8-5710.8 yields 15.05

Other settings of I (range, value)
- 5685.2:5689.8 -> 14.2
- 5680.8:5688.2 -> 14.5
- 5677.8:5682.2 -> 16.3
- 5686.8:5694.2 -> 15.1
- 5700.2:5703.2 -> 15.6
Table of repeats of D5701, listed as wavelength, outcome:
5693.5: 16.85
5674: 13.2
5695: 15.45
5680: 14.6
